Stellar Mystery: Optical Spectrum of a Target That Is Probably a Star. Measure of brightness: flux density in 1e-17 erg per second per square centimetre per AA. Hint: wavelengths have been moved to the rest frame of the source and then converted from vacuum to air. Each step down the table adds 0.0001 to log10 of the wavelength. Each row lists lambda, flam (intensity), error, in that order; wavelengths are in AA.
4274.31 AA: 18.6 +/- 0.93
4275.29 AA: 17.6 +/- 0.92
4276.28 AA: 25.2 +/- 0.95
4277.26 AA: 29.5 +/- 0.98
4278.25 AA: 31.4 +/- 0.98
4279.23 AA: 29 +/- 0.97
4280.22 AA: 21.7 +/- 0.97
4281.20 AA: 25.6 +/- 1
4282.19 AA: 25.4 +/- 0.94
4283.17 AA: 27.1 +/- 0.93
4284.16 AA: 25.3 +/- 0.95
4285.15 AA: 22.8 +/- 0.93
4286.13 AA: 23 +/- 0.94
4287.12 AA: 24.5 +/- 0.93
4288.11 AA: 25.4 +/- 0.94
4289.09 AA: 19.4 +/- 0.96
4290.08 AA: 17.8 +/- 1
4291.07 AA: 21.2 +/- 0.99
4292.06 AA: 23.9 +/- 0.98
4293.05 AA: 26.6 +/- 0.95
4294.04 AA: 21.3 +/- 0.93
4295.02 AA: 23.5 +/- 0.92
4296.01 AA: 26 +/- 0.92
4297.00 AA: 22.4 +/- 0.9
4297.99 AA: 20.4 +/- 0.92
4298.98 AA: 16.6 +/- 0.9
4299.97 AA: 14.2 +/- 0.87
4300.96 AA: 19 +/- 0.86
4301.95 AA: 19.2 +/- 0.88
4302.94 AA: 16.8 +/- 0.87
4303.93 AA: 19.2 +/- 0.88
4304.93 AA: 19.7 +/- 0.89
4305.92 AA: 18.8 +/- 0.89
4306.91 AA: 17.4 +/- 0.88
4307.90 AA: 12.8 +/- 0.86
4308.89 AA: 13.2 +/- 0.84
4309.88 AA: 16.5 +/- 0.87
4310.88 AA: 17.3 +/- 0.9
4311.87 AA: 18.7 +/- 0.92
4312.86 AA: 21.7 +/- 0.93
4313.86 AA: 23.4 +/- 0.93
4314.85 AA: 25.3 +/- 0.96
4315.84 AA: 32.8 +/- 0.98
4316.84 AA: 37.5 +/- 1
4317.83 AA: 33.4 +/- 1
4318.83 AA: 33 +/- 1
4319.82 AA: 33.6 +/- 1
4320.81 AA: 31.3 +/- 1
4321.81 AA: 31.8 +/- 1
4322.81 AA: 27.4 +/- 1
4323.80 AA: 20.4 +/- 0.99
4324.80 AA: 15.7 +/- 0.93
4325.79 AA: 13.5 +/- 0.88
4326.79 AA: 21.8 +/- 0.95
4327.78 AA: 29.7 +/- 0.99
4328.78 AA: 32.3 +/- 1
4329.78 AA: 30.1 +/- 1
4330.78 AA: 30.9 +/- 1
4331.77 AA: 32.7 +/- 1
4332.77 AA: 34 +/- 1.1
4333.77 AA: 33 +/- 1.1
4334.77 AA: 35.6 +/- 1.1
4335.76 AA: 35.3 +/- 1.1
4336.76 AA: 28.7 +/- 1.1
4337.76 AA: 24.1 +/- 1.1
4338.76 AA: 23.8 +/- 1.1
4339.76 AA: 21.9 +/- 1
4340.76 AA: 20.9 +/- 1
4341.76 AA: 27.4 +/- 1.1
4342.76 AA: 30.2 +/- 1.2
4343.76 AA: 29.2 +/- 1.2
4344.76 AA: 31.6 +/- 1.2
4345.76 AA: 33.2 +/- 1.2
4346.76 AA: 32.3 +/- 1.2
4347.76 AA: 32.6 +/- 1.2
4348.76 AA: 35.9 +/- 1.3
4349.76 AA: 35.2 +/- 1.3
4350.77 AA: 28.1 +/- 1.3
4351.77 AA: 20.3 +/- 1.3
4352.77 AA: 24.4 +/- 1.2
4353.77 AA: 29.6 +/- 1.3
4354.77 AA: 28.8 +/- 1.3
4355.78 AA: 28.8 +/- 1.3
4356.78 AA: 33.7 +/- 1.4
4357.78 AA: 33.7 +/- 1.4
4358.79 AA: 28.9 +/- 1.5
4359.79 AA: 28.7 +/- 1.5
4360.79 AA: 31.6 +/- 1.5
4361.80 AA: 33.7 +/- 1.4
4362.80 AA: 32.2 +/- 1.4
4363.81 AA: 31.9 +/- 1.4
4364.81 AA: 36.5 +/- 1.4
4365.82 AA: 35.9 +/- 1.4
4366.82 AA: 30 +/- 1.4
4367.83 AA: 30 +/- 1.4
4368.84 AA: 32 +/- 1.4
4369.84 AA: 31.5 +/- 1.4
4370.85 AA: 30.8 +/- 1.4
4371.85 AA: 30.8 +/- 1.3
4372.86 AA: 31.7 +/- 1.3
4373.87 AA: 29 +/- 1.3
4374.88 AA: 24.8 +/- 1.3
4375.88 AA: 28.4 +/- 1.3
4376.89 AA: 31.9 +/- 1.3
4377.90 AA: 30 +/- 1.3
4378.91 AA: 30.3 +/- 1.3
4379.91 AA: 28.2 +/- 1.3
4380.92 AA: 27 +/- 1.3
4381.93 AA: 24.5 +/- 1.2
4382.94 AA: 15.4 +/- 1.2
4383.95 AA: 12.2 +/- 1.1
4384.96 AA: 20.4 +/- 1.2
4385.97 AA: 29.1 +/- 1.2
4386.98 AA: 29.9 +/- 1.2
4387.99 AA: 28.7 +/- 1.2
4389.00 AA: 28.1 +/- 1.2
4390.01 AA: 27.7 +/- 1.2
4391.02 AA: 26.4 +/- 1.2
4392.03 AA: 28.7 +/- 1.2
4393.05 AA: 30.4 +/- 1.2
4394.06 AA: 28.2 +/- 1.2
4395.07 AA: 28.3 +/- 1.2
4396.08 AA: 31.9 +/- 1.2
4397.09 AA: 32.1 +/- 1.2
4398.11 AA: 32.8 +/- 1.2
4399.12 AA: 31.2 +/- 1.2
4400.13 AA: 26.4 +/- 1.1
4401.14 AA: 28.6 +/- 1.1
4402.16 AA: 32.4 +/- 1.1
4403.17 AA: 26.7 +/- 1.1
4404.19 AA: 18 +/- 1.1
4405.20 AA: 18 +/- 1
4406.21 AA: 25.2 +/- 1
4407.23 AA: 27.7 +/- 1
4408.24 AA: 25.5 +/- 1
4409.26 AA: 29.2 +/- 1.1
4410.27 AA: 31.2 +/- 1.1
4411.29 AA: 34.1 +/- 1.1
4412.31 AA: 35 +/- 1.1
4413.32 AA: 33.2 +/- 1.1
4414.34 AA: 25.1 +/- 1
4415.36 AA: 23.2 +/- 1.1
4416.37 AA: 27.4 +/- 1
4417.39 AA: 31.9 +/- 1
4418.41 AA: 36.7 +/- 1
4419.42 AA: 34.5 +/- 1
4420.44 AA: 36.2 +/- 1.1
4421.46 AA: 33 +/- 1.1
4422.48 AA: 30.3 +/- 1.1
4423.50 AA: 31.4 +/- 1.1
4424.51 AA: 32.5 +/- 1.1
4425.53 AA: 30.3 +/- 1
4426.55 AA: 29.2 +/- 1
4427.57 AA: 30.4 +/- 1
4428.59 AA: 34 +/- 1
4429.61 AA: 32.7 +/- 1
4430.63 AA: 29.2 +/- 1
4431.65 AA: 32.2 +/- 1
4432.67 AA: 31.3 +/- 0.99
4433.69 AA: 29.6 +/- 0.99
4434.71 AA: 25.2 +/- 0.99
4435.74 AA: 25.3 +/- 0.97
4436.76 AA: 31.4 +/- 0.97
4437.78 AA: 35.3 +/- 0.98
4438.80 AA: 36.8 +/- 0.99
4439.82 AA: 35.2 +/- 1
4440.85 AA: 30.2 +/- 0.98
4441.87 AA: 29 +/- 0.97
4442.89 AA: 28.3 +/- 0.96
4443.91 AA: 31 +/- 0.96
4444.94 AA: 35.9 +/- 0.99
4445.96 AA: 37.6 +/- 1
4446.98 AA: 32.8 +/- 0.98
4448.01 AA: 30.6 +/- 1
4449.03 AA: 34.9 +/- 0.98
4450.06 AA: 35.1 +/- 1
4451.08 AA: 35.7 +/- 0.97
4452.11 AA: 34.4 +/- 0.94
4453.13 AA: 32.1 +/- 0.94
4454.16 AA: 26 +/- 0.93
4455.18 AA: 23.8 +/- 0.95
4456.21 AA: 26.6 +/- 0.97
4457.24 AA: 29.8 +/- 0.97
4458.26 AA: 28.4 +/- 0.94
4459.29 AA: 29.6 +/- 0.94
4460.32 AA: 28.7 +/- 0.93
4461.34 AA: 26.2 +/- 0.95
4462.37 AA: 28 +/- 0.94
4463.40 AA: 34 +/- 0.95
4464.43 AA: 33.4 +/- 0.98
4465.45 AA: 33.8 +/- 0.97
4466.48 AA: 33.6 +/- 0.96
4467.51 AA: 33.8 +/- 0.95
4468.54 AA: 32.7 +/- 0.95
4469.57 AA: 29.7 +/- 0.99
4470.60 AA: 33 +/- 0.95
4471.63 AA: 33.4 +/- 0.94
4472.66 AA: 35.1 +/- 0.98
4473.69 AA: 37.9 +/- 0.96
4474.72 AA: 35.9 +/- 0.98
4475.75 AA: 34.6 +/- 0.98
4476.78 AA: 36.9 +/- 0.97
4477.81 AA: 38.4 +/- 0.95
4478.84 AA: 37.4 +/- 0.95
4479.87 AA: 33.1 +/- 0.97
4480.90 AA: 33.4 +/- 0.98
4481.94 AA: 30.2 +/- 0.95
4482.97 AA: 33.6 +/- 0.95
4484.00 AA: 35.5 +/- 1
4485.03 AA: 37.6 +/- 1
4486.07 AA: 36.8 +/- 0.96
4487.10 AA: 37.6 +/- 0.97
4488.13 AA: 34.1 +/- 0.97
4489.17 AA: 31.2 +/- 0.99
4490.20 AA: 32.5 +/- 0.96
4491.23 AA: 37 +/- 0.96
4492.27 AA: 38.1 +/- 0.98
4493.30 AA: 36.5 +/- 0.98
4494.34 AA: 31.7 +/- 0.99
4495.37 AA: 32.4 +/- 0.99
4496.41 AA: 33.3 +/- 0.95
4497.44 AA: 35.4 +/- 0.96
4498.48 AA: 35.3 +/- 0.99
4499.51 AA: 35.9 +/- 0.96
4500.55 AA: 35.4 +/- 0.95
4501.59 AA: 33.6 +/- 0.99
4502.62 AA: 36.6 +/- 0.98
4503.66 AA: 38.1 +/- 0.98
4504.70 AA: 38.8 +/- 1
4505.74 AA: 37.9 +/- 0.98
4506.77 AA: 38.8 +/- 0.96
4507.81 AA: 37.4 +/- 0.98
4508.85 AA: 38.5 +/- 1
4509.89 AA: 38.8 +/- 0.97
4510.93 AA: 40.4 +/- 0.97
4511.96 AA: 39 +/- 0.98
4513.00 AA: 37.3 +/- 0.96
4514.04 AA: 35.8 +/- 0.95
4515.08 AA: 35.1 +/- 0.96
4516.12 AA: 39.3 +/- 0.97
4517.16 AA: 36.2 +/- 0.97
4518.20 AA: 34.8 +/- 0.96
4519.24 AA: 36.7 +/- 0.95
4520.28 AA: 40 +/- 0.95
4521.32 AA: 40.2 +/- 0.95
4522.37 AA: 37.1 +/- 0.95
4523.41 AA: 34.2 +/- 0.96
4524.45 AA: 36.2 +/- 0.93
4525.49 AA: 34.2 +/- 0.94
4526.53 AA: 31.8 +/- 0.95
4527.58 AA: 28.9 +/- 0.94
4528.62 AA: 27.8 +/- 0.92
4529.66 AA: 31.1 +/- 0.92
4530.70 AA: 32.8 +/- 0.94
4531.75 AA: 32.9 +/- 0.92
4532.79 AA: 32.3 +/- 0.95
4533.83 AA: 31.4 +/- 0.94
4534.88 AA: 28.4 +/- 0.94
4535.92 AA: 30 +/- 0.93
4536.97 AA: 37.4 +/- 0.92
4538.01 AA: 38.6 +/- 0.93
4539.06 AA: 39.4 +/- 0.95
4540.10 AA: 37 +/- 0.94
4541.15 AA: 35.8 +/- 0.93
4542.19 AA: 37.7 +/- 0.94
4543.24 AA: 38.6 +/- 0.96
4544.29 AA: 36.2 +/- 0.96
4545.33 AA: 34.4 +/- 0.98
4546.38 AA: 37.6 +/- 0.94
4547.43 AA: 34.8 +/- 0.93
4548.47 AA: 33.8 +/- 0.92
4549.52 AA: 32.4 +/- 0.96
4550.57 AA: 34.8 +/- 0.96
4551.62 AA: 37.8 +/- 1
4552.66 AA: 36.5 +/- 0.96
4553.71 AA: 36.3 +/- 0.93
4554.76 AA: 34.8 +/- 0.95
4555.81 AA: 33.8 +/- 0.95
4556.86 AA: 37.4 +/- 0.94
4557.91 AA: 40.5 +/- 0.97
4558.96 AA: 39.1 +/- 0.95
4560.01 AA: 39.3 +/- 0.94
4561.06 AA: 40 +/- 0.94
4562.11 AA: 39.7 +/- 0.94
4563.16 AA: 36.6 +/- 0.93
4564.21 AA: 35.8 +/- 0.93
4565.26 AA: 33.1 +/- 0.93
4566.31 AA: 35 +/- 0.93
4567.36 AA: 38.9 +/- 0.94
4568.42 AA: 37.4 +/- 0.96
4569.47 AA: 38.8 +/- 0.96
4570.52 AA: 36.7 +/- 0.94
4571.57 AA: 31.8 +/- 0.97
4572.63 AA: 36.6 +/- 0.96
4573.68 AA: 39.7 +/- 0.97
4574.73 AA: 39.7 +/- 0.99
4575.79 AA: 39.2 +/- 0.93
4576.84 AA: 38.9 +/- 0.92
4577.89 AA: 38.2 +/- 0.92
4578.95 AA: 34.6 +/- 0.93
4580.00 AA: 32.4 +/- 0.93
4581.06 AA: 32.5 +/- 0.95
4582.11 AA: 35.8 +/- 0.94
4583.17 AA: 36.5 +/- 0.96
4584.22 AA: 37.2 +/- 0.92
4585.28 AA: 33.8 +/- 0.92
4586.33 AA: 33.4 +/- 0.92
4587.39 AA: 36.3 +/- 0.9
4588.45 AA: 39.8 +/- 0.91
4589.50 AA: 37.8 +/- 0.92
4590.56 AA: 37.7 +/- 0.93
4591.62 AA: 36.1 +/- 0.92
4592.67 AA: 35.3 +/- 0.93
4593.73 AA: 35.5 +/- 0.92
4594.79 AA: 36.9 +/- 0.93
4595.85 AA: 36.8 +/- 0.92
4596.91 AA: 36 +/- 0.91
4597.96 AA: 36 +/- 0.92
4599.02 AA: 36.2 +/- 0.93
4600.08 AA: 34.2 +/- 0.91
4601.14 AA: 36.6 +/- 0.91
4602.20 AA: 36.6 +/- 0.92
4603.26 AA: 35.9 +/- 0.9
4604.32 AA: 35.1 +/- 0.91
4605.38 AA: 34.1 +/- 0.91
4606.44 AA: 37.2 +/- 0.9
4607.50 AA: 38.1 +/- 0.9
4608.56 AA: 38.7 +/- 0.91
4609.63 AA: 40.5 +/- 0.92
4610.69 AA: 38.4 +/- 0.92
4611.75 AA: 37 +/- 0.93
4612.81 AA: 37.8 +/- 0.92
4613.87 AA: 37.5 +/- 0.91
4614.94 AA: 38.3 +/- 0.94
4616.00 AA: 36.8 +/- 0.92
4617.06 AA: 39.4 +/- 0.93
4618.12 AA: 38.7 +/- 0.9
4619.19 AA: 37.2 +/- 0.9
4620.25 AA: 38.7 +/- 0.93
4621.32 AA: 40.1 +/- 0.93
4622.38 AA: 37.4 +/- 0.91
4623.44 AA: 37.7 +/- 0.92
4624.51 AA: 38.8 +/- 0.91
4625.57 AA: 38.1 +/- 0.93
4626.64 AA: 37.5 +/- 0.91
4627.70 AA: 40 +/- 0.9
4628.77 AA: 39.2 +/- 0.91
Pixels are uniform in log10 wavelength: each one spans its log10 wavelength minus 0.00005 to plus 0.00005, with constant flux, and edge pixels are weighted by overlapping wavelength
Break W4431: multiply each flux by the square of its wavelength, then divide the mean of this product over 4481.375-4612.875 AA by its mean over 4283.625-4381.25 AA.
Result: 1.48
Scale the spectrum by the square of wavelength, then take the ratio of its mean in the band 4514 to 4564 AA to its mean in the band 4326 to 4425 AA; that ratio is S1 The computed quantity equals 1.3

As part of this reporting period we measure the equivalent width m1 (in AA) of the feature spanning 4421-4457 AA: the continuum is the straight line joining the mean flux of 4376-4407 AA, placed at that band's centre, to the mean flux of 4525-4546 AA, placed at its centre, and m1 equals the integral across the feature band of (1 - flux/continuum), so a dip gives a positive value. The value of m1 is -2.7 AA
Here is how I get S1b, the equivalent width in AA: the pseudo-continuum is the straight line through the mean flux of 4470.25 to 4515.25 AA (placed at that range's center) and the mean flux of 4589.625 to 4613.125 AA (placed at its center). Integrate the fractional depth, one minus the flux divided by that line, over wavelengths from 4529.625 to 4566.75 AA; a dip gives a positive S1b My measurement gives 0.57 AA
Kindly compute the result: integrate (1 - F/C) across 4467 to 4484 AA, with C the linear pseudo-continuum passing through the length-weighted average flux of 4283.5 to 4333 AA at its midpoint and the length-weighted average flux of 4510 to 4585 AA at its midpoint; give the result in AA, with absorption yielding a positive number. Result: -1.1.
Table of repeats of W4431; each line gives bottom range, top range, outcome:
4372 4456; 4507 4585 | 1.29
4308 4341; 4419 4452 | 1.27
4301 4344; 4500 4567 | 1.56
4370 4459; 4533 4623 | 1.33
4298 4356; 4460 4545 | 1.46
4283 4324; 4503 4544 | 1.73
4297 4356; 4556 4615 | 1.60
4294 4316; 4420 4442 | 1.70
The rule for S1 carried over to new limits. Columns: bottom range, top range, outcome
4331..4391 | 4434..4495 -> 1.18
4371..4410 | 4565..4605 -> 1.45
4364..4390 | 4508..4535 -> 1.33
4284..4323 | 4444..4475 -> 1.51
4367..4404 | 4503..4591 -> 1.38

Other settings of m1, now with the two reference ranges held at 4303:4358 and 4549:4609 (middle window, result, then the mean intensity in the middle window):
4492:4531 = -2.2 AA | 35.8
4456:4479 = -0.3 AA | 32.7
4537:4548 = -0.6 AA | 37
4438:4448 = -0.5 AA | 32.9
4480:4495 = -0.8 AA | 34.6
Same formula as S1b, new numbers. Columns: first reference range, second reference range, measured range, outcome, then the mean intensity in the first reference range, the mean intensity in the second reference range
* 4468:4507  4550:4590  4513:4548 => 0.9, 35.1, 36.7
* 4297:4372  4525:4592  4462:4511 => -3.2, 27.1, 35.7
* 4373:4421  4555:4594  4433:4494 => -2.7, 28.2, 36.8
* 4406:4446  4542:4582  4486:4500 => -0.4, 31.1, 36.6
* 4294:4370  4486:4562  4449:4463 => 1.2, 26.9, 35.8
